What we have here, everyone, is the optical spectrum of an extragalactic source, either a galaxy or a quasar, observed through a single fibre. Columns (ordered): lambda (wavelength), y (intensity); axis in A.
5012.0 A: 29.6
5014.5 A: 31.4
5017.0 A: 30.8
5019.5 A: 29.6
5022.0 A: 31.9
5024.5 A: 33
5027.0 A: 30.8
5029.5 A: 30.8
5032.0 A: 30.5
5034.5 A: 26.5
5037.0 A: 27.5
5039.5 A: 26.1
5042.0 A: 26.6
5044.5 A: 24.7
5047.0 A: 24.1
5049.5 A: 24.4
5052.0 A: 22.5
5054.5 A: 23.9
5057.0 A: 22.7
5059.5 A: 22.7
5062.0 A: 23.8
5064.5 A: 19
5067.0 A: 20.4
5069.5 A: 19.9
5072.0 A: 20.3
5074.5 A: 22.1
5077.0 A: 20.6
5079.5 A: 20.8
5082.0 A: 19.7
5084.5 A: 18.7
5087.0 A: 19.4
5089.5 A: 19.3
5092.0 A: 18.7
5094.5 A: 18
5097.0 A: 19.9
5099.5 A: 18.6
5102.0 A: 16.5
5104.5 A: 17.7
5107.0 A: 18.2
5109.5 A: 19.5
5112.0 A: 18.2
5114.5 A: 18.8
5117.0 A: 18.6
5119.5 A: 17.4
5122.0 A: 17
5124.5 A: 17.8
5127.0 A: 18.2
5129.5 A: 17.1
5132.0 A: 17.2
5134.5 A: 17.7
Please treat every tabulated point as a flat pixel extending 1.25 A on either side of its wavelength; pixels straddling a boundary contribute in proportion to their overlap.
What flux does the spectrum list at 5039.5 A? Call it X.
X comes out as 26.1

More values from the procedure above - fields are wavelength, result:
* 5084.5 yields 18.7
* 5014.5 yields 31.4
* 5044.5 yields 24.7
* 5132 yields 17.2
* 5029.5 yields 30.8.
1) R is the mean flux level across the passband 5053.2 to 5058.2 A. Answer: 23.3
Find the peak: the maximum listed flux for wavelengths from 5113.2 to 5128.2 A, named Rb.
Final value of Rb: 18.8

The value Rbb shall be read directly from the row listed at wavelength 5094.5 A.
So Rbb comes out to 18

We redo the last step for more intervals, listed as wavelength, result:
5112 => 18.2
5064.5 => 19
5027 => 30.8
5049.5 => 24.4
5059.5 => 22.7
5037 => 27.5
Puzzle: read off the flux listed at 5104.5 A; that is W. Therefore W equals 17.7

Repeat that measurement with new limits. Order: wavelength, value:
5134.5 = 17.7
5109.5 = 19.5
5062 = 23.8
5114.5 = 18.8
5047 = 24.1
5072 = 20.3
